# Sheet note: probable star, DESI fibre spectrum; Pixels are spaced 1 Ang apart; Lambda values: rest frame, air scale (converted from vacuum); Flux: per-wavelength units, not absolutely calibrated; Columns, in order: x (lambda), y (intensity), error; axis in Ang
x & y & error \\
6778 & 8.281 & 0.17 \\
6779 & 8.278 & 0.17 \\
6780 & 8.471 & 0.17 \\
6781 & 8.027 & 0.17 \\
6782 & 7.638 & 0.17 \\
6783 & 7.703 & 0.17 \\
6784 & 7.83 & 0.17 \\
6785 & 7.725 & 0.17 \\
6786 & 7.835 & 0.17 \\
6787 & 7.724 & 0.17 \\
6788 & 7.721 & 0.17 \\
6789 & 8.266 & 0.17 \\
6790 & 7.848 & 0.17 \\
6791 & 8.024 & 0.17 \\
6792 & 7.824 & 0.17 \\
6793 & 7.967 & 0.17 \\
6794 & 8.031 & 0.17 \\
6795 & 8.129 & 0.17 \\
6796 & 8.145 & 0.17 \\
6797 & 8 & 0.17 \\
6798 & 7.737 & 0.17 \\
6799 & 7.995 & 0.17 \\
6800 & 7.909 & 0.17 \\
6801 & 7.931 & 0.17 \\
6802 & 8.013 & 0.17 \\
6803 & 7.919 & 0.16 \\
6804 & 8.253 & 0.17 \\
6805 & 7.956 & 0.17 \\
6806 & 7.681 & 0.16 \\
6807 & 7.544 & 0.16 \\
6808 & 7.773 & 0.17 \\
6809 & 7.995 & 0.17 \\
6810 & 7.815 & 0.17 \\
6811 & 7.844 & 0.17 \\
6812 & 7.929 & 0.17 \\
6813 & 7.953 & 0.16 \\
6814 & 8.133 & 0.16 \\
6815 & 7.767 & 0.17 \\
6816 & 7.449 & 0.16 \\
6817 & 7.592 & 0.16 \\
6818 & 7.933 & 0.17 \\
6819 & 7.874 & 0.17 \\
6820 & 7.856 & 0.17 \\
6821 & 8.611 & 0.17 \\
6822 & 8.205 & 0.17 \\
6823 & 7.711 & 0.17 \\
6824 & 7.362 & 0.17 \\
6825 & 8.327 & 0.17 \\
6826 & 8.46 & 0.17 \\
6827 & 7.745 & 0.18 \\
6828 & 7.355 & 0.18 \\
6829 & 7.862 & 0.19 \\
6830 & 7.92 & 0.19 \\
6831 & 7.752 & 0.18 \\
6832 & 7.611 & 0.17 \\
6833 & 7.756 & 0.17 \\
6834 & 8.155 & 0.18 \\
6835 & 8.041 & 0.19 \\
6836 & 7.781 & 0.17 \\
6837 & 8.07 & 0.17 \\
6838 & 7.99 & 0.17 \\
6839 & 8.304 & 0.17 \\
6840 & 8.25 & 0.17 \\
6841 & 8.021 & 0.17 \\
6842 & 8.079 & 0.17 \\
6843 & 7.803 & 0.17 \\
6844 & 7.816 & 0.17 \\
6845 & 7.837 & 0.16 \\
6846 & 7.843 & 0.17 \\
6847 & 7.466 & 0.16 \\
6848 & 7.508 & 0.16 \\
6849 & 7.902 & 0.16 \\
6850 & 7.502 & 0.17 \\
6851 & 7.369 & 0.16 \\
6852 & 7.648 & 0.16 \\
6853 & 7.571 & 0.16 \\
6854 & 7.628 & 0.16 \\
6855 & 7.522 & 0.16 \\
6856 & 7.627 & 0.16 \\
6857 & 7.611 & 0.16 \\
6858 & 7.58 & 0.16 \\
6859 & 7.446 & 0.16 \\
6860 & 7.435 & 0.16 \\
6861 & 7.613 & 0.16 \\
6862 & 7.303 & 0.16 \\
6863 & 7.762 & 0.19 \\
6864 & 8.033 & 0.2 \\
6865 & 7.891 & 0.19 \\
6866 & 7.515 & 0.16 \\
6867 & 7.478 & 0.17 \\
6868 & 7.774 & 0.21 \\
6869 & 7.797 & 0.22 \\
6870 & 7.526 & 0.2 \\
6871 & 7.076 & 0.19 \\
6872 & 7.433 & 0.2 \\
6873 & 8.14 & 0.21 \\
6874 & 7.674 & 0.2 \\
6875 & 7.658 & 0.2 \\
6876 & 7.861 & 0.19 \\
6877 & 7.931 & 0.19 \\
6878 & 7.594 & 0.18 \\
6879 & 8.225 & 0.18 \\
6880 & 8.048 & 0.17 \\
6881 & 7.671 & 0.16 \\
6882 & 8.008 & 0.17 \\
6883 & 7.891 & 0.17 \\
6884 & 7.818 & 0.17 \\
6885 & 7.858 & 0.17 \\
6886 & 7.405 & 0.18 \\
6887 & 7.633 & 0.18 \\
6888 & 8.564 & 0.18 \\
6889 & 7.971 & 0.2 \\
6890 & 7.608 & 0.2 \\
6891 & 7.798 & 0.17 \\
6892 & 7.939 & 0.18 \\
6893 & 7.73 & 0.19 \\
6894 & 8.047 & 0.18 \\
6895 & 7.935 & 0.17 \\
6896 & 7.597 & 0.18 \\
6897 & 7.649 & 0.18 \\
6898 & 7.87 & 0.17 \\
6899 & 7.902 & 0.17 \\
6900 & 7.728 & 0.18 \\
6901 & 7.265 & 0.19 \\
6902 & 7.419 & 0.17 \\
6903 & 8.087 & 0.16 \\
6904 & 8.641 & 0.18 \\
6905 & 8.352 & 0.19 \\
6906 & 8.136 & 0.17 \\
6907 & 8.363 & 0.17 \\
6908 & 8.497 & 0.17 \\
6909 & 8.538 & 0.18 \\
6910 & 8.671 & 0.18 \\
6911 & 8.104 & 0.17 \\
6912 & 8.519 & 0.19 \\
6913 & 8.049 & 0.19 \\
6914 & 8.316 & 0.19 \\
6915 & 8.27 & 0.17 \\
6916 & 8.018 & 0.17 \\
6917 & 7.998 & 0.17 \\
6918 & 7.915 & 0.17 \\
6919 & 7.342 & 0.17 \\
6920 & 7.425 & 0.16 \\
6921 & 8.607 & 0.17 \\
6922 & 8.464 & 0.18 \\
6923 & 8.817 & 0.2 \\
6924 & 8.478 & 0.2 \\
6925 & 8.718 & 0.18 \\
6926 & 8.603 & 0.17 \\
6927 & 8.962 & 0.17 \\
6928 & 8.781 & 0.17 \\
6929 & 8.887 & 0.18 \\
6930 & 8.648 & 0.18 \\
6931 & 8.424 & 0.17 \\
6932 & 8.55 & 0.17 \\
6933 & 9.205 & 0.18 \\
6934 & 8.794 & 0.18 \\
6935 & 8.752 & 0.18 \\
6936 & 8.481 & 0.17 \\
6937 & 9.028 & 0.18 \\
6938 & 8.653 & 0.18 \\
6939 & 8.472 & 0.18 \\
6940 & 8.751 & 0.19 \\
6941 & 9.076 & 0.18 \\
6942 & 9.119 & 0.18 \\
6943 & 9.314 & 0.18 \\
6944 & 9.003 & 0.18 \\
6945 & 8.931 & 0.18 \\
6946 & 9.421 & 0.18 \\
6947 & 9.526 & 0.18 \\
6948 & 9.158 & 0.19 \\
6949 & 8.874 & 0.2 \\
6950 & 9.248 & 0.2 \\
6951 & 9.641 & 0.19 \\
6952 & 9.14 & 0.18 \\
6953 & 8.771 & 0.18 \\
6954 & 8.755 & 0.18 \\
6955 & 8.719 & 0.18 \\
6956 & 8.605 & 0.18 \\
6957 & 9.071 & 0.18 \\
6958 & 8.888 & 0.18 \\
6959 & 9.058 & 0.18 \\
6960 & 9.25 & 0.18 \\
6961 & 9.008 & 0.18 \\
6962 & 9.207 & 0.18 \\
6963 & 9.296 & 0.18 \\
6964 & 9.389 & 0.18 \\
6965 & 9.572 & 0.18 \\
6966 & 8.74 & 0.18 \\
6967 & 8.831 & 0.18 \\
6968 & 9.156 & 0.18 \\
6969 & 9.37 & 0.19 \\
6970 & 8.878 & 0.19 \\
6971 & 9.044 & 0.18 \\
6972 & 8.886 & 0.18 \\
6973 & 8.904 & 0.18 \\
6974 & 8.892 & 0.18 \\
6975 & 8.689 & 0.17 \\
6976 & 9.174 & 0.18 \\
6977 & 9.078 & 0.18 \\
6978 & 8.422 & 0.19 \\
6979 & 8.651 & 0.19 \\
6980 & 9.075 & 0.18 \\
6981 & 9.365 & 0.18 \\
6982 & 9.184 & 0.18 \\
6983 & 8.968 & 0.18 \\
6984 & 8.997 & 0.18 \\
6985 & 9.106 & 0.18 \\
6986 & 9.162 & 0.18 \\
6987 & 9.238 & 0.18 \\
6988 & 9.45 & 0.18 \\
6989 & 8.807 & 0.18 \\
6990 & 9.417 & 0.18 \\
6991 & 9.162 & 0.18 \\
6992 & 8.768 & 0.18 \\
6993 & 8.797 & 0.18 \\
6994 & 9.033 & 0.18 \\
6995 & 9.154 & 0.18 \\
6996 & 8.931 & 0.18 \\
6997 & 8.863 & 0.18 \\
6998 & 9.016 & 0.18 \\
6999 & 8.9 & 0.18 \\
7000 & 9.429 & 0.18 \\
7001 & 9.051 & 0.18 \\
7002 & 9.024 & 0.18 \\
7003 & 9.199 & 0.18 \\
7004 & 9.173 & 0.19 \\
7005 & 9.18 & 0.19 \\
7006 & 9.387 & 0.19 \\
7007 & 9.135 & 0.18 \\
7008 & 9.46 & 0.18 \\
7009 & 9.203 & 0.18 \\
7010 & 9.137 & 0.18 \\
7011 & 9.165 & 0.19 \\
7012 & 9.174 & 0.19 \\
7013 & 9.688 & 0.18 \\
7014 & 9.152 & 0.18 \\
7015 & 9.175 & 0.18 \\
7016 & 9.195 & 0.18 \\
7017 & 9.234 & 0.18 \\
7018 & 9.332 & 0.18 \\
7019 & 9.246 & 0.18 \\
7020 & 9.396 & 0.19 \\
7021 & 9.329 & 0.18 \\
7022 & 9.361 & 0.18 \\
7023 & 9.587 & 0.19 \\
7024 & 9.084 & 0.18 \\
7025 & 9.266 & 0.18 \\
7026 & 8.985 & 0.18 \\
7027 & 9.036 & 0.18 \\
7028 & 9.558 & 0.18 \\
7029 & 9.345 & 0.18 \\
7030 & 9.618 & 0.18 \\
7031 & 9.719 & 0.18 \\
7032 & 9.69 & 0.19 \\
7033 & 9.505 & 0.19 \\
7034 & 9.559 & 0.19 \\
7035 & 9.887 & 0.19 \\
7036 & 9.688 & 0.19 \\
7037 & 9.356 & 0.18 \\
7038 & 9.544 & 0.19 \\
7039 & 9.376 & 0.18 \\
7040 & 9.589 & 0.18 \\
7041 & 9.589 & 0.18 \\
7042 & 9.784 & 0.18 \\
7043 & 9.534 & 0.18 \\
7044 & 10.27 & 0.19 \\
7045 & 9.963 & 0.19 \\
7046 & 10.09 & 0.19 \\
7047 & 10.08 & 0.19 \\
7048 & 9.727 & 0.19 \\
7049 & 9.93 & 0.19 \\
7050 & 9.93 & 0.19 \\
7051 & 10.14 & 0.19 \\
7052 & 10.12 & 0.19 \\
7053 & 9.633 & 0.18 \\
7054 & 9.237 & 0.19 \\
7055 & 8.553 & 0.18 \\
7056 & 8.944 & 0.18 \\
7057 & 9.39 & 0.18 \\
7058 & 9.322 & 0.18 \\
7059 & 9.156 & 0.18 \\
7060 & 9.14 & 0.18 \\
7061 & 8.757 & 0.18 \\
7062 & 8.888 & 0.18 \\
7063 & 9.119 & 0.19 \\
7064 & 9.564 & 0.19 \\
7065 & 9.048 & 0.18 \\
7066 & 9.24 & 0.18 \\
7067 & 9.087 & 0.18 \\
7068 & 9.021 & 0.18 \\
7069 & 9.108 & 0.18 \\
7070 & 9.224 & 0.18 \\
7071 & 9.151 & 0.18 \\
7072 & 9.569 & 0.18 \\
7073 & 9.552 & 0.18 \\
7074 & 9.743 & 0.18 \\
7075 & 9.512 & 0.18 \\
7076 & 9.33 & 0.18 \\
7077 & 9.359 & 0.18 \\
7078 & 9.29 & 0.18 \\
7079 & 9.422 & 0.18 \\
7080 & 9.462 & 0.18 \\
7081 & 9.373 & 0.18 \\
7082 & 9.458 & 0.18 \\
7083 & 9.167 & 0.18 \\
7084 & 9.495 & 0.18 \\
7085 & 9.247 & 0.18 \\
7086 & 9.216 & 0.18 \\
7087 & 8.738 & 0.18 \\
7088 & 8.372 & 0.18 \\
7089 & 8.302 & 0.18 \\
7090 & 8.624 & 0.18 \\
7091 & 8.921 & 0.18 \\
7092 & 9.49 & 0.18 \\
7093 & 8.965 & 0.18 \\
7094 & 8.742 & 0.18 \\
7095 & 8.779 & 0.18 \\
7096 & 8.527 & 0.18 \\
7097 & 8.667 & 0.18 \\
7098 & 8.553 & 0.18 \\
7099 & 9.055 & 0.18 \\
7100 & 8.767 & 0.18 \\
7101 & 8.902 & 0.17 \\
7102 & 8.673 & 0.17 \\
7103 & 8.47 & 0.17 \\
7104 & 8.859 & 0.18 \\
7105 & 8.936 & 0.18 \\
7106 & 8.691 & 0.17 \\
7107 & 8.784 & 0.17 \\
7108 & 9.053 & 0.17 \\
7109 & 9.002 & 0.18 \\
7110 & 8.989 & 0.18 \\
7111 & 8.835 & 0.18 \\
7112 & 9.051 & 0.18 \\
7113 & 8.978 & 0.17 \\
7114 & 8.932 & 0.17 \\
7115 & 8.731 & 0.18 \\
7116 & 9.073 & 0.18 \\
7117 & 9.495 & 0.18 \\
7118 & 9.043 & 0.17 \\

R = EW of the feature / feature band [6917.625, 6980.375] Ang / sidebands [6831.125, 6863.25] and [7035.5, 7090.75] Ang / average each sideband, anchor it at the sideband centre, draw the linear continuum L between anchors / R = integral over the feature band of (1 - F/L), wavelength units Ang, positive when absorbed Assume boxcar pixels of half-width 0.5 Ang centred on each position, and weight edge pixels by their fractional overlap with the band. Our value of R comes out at -2.6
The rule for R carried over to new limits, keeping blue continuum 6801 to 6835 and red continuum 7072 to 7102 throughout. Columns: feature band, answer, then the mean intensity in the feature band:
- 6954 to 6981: -1.43 Ang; 9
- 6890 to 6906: 0.73 Ang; 7.86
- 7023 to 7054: -2.75 Ang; 9.65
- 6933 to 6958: -1.56 Ang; 8.97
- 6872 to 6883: 0.39 Ang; 7.86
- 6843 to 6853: 0.45 Ang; 7.66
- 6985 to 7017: -1.68 Ang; 9.15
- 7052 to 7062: -0.25 Ang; 9.16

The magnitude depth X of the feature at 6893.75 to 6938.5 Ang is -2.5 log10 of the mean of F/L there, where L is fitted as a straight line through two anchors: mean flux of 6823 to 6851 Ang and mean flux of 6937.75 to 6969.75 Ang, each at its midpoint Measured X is 0.05 mag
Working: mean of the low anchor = 7.86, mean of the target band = 8.3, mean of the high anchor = 9.06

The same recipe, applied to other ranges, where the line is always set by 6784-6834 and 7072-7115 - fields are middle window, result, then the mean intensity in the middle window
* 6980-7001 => -0.06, 9.09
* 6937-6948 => -0.08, 9.03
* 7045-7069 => -0.06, 9.4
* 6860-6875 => 0.07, 7.64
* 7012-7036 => -0.08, 9.39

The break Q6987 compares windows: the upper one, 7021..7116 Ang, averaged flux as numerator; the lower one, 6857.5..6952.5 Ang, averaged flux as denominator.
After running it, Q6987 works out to 1.13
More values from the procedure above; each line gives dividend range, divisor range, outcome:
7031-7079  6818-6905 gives 1.21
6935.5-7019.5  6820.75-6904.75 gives 1.16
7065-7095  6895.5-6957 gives 1.08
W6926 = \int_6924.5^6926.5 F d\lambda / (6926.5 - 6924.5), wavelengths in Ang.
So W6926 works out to 8.66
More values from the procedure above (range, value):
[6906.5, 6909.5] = 8.47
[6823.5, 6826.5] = 8.05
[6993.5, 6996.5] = 9.04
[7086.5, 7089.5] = 8.47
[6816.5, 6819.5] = 7.8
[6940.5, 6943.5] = 9.17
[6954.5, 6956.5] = 8.66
